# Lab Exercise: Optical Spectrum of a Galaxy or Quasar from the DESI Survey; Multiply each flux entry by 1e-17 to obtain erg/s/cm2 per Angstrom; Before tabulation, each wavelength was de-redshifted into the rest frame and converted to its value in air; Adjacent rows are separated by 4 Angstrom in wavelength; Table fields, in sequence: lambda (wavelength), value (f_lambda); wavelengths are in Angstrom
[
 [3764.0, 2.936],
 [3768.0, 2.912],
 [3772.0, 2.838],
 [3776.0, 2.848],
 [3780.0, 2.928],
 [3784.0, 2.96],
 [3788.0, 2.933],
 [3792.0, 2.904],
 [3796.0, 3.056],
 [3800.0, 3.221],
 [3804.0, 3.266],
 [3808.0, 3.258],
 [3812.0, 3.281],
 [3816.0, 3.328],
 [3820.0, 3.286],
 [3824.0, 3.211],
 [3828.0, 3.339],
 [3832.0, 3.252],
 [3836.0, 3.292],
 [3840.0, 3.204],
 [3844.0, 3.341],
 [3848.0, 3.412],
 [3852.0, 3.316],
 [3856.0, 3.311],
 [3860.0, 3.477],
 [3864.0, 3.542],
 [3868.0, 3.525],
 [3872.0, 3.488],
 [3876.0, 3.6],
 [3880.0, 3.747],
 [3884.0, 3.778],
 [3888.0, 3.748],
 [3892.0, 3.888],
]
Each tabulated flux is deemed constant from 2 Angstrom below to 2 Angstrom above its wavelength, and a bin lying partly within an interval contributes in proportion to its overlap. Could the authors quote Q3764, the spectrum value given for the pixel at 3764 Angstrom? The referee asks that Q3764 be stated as 2.936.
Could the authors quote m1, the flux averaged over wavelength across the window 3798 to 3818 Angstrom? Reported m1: 3.27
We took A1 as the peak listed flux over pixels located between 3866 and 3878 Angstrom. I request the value 3.6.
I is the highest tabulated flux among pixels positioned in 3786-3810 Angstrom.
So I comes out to 3.266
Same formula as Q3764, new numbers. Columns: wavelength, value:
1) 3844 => 3.341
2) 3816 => 3.328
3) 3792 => 2.904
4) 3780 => 2.928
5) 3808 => 3.258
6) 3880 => 3.747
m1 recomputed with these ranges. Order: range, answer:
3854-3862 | 3.39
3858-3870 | 3.51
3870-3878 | 3.54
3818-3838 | 3.28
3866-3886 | 3.63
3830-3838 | 3.27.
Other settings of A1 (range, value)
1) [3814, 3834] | 3.339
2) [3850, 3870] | 3.542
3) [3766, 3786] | 2.96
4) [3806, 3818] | 3.328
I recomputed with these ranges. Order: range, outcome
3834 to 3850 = 3.412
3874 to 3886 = 3.778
